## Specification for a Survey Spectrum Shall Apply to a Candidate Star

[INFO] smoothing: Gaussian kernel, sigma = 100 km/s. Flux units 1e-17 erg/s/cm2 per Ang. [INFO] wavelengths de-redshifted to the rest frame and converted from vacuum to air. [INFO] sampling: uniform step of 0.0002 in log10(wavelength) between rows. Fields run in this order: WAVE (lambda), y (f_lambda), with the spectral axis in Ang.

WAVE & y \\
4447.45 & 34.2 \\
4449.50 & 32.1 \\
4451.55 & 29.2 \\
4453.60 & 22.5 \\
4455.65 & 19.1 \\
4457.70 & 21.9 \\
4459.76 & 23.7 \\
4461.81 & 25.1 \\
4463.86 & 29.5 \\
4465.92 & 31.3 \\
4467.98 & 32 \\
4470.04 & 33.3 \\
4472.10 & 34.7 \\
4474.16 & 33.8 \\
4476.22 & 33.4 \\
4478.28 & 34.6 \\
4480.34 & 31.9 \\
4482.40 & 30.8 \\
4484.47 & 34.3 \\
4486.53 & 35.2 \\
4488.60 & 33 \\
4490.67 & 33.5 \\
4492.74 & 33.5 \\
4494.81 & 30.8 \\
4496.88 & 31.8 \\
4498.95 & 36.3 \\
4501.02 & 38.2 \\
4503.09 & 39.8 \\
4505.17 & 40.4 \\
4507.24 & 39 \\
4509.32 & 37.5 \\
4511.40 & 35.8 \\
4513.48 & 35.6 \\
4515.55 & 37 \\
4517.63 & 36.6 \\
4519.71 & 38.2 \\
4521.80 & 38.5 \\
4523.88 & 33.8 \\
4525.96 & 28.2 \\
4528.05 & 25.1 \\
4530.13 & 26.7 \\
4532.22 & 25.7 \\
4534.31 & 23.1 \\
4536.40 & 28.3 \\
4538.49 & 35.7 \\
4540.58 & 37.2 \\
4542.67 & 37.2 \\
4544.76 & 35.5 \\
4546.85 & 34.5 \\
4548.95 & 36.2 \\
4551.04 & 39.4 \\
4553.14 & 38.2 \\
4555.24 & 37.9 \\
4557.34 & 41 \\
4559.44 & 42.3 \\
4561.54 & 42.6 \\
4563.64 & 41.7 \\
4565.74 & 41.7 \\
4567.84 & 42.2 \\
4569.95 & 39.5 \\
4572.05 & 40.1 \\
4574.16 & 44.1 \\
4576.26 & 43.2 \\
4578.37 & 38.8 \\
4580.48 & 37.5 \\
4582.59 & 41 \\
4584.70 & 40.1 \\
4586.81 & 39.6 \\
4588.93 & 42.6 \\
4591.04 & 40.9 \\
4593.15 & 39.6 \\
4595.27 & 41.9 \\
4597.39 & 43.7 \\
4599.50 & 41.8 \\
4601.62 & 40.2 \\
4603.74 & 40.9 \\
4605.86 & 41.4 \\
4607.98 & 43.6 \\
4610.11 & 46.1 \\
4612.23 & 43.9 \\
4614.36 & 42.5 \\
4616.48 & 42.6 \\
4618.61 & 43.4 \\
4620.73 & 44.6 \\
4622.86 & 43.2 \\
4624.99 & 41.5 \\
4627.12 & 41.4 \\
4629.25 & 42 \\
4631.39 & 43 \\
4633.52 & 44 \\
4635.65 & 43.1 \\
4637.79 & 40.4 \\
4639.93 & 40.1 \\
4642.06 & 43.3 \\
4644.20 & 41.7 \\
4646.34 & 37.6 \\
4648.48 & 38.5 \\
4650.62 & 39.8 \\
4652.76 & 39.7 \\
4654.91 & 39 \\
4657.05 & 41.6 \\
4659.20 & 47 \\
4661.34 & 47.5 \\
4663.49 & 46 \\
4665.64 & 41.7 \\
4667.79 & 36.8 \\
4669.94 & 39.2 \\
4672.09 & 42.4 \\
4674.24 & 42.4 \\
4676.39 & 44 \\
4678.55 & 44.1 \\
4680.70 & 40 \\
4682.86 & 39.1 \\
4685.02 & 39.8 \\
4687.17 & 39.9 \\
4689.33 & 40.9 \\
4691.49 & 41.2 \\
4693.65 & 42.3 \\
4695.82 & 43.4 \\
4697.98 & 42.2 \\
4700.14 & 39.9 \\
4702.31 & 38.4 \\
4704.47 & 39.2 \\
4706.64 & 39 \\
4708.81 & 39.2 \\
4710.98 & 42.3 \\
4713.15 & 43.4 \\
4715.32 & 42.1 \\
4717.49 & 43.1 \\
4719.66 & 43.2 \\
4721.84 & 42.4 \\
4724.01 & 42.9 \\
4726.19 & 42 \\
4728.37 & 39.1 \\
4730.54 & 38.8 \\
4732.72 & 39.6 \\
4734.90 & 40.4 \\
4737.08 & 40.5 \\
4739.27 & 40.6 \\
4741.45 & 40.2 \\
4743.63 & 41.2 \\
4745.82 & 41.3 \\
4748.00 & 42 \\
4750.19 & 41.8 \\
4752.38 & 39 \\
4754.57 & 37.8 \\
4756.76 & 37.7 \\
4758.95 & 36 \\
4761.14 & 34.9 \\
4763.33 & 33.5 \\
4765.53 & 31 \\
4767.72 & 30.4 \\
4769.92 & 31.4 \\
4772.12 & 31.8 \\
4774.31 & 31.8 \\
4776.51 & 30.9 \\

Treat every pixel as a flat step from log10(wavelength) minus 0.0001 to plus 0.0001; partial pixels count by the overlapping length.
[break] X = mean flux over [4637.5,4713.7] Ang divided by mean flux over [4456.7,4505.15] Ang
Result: 1.27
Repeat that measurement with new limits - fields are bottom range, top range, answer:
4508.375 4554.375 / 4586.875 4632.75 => 1.25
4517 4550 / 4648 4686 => 1.28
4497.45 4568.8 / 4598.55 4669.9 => 1.17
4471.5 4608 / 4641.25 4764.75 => 1.10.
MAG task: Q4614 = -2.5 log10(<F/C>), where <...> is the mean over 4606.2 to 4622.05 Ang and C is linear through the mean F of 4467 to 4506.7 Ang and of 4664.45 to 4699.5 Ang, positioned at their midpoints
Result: -0.13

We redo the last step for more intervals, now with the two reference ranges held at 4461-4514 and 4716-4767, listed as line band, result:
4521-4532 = 0.17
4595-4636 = -0.16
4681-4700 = -0.07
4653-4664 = -0.16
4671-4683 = -0.11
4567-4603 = -0.14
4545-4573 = -0.12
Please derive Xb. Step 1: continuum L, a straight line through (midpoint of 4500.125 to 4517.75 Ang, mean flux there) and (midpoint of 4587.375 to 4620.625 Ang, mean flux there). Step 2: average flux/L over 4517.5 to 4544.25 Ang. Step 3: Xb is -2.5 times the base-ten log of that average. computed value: 0.22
